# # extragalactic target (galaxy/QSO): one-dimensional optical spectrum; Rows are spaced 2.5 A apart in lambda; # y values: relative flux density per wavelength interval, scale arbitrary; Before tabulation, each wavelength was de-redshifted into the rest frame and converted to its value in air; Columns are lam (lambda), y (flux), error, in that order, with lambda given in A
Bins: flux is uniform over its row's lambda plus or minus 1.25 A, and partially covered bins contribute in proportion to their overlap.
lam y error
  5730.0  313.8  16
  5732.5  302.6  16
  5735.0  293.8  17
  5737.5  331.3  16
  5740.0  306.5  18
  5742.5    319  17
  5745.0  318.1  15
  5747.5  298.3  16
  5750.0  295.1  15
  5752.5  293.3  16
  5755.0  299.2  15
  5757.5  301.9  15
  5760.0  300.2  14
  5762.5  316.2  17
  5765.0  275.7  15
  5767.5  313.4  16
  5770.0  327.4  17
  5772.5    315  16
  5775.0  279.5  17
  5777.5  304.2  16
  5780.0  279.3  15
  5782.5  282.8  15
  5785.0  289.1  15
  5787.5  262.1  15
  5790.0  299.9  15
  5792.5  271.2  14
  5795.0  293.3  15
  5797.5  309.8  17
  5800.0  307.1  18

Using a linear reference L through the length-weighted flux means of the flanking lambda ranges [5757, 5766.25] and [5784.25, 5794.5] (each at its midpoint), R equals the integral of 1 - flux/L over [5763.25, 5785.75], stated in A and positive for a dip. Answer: -0.5 A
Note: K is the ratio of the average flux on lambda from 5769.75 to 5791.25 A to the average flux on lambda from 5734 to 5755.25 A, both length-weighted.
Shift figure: 0.95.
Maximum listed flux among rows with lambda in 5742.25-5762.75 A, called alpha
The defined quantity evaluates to 319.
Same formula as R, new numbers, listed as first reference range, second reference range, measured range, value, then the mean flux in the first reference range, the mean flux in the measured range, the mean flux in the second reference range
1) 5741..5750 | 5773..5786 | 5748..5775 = -0.3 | 309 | 302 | 289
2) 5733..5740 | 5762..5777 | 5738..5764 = 0.2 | 310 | 305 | 304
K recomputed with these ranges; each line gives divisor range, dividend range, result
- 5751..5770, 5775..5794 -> 0.94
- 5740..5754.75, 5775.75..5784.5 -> 0.95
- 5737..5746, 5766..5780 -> 0.96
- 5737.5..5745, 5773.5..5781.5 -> 0.91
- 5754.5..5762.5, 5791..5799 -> 0.96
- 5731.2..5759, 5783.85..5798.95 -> 0.94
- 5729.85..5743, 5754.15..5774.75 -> 0.98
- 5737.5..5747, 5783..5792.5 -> 0.89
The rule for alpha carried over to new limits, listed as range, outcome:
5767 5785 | 327.4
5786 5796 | 299.9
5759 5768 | 316.2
